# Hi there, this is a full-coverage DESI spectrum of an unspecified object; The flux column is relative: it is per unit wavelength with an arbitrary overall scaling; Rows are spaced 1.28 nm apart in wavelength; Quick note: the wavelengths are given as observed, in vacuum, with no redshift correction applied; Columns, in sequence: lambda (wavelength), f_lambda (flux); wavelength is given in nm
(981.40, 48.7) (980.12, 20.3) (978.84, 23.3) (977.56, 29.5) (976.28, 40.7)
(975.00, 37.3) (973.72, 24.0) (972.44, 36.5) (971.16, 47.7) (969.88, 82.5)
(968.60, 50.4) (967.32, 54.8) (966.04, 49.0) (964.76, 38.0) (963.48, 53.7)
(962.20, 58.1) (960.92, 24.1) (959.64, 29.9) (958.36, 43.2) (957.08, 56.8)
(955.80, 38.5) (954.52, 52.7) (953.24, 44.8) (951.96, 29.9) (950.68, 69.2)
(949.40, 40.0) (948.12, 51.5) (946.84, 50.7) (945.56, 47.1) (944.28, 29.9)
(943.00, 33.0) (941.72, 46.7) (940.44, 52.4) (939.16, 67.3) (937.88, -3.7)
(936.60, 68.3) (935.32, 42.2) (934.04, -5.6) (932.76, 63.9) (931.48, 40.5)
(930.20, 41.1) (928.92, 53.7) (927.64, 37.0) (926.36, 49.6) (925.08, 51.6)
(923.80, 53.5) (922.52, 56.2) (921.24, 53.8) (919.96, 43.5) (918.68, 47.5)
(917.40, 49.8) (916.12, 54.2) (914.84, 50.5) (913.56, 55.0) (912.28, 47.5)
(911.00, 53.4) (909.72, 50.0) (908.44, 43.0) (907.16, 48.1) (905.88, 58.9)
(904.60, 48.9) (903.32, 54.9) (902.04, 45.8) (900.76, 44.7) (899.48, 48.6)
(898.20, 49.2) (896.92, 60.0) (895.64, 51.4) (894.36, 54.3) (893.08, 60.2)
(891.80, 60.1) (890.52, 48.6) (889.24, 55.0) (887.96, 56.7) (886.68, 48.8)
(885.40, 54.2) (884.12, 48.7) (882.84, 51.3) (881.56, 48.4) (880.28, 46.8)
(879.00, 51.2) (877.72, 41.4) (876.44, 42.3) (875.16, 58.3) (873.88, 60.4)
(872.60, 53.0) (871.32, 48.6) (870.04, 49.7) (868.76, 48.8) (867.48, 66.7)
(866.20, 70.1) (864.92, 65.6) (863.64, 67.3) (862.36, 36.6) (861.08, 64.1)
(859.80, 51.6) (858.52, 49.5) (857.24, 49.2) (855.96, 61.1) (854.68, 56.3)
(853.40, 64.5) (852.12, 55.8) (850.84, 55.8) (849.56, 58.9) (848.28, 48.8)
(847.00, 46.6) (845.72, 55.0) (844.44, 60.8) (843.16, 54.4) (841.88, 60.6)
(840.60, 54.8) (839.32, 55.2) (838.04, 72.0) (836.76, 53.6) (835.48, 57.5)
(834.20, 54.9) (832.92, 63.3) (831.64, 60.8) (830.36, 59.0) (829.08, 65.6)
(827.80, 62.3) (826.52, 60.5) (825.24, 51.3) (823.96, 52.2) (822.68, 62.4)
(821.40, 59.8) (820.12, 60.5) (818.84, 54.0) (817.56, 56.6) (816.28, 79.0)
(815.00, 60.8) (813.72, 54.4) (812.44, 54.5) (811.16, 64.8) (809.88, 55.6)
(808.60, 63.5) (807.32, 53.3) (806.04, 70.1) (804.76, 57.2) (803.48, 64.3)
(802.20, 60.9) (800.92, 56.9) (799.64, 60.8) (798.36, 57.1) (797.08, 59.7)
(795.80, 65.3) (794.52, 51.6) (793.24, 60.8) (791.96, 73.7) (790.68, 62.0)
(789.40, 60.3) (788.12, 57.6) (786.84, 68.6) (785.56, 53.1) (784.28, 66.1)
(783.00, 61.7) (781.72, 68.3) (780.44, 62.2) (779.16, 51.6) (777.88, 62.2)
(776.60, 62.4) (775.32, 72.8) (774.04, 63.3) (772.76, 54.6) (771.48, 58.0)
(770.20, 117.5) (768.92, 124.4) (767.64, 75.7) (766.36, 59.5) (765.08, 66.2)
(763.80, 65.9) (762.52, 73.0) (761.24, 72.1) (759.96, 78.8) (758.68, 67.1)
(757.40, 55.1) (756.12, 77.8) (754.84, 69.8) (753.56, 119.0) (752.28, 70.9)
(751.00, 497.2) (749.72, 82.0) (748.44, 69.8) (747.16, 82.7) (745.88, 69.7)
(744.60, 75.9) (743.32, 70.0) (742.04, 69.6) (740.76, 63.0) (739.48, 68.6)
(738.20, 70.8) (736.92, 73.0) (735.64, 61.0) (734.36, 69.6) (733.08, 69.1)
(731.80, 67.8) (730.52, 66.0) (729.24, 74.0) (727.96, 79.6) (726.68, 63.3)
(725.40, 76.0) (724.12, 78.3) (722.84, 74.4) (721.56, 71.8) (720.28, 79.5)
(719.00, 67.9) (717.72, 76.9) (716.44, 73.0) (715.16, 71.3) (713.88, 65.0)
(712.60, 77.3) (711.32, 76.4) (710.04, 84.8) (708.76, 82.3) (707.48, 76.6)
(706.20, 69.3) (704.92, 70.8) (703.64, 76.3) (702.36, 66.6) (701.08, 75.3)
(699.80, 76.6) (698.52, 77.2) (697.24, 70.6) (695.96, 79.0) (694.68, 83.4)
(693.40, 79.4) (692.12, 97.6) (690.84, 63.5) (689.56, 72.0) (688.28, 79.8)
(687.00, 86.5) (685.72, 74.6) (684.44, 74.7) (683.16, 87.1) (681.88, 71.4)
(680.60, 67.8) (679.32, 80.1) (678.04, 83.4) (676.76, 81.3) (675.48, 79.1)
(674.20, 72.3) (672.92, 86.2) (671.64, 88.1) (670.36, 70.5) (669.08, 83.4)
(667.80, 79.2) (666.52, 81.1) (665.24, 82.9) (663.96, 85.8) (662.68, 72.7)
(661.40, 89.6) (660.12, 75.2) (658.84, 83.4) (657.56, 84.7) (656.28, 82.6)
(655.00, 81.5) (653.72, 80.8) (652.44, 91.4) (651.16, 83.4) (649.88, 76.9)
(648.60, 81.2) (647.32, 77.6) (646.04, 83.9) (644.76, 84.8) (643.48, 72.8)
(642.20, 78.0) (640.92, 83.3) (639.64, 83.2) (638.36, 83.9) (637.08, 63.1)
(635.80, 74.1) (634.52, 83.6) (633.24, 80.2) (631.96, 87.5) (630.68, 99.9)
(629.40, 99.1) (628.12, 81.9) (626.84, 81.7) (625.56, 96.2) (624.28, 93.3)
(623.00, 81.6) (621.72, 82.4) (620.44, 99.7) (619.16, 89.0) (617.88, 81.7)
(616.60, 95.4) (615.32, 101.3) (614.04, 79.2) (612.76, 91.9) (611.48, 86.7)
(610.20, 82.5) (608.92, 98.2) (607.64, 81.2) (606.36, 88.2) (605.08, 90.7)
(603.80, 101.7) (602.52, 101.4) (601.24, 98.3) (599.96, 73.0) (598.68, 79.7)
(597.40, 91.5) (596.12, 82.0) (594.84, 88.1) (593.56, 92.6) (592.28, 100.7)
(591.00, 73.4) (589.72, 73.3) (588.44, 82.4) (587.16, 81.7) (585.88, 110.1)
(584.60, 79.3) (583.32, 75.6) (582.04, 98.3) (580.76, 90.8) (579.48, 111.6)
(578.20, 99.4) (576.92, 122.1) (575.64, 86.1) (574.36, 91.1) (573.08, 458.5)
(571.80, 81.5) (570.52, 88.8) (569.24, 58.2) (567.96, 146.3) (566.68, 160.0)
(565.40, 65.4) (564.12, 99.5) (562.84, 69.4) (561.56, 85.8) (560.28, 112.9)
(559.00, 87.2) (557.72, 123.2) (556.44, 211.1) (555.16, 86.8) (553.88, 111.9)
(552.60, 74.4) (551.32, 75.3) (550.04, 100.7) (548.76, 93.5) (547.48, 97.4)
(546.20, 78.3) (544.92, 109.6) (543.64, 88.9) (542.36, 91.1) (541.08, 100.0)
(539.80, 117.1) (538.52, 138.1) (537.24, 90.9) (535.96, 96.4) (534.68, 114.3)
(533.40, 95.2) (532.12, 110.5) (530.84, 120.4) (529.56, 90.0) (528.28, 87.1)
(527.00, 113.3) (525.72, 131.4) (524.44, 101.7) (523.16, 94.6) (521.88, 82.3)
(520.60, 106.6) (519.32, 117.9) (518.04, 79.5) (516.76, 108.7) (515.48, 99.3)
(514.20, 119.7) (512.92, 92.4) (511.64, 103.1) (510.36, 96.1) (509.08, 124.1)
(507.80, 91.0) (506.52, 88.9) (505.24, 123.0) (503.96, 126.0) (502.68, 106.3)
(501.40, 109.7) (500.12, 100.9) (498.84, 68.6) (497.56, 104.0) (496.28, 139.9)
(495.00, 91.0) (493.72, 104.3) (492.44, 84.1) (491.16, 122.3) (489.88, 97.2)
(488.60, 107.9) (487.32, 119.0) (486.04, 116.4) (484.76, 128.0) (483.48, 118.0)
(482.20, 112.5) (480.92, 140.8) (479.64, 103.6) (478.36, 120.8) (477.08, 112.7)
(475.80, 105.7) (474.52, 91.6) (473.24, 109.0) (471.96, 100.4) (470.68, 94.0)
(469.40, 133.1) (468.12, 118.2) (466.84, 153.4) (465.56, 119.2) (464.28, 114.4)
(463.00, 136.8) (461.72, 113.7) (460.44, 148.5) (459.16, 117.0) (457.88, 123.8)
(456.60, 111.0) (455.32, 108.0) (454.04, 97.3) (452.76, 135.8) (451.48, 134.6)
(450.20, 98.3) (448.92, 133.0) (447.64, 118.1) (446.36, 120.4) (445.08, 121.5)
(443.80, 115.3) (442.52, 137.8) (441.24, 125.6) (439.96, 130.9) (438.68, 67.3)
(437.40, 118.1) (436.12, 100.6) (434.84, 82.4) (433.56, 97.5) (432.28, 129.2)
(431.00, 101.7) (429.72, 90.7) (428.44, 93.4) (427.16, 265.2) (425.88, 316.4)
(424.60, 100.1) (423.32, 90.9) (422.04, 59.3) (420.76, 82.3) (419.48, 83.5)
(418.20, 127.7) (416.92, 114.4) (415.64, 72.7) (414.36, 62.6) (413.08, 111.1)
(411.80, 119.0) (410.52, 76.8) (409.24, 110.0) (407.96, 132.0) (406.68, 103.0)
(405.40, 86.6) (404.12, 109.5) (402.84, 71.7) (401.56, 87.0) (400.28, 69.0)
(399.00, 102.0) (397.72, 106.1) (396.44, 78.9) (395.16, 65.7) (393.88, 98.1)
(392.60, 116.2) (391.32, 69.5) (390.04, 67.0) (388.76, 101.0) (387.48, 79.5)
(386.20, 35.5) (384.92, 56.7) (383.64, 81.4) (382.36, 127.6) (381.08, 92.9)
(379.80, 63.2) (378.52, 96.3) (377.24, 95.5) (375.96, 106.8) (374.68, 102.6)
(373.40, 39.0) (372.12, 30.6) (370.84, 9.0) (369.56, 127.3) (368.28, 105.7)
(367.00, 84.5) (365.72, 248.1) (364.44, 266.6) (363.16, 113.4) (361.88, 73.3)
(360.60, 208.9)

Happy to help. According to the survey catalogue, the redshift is 0.14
